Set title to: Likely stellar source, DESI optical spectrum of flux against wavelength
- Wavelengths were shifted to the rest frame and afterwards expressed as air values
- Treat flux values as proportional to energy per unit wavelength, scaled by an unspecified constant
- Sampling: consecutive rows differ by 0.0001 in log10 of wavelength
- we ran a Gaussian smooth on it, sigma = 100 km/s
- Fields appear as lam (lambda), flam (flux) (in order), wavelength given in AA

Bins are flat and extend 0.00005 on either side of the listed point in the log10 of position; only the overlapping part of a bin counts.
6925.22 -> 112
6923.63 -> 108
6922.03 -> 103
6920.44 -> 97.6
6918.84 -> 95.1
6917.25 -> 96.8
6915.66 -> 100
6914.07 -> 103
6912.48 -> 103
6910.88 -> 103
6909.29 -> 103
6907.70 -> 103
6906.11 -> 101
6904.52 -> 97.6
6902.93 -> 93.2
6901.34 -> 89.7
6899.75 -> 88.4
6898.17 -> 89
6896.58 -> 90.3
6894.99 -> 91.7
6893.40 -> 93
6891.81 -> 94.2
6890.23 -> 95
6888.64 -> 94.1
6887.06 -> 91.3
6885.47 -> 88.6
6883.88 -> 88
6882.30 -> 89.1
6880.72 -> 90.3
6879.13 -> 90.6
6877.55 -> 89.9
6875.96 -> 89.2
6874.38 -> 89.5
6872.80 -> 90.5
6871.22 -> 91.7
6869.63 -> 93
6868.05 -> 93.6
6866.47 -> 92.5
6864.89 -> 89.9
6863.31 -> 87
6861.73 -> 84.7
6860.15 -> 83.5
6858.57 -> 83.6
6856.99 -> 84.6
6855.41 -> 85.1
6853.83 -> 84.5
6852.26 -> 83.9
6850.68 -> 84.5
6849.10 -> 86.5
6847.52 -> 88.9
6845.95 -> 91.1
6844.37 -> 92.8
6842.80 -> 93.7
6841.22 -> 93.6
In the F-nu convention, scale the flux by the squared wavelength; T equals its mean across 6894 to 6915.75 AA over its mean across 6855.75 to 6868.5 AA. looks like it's 1.12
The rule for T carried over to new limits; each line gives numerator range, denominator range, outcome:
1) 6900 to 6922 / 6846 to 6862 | 1.18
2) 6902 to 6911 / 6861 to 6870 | 1.12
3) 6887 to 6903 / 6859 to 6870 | 1.04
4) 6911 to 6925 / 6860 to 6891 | 1.14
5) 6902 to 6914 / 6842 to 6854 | 1.16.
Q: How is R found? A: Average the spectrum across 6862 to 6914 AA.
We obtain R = 93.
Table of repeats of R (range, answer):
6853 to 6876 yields 88.2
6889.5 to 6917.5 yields 96.4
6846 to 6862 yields 85.3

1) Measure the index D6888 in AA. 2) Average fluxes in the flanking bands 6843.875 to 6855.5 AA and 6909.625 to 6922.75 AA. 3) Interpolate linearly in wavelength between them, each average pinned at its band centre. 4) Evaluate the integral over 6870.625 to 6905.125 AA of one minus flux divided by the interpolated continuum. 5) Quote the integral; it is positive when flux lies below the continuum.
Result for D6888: 1.3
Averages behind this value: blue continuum 87.1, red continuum 100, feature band 91.1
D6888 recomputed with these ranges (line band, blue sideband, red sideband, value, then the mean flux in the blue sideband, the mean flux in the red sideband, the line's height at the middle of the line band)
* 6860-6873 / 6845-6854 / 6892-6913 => -0.03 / 86.8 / 95.7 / 89.7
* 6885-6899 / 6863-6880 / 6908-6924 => 0.52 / 90.8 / 101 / 95.5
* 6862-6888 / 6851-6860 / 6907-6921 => -0.16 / 84.3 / 101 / 89.7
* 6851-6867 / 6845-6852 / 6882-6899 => 0.49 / 87.5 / 91.4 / 88.5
